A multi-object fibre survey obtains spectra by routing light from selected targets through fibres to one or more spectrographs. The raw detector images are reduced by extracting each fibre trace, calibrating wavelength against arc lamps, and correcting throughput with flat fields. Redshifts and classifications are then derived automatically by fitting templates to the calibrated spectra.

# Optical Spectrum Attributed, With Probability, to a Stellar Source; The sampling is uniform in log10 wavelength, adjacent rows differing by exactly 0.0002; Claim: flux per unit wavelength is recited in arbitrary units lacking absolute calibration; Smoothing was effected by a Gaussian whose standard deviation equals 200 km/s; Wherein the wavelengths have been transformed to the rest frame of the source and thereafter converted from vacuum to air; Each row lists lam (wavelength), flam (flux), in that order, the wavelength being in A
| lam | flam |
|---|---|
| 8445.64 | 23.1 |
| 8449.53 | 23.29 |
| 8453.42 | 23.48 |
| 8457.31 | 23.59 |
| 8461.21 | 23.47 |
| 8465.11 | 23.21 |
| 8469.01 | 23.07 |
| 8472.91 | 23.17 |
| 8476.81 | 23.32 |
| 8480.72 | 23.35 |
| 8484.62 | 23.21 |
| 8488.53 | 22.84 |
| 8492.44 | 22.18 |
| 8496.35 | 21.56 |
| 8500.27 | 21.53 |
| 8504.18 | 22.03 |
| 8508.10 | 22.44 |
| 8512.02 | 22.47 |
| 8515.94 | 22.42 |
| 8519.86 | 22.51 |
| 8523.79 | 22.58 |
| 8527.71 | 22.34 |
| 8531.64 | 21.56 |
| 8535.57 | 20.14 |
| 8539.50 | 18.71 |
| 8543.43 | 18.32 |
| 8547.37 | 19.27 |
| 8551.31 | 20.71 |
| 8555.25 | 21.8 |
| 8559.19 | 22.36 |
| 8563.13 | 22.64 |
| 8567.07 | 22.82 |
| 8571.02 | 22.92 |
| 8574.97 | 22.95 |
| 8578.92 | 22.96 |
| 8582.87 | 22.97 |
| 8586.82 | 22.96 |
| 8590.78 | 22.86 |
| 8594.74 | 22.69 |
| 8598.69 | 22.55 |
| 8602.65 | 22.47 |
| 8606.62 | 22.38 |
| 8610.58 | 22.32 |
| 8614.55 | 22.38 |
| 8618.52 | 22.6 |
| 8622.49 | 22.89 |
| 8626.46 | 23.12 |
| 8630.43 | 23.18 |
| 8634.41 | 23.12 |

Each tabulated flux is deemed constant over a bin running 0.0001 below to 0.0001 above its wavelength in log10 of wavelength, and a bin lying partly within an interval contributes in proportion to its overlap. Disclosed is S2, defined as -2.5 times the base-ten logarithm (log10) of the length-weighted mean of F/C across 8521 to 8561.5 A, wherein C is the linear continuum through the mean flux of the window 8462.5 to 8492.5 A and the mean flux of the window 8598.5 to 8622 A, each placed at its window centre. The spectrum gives 0.10 mag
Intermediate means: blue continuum 23.1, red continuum 22.5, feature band 20.8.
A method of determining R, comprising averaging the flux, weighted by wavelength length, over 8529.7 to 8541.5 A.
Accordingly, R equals 20.1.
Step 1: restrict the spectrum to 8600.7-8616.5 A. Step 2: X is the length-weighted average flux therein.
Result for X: 22.4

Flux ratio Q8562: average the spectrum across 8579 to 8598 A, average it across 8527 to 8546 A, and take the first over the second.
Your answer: 1.14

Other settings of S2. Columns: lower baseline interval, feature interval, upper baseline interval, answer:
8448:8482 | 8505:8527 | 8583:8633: 0.03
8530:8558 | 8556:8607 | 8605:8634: -0.07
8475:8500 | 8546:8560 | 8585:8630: 0.08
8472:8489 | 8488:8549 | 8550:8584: 0.07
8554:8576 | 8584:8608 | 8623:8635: 0.01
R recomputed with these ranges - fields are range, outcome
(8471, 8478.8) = 23.2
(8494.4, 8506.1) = 21.7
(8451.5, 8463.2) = 23.5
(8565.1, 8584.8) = 22.9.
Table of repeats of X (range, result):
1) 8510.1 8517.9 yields 22.5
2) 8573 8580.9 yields 23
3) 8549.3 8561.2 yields 21.6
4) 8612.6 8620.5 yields 22.5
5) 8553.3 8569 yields 22.4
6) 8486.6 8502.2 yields 22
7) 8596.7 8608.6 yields 22.5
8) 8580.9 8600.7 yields 22.8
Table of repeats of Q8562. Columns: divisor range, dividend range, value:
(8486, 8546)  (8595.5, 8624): 1.04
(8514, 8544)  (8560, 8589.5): 1.08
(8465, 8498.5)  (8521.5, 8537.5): 0.95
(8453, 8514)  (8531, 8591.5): 0.95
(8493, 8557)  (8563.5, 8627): 1.07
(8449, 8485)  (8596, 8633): 0.97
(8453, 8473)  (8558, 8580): 0.98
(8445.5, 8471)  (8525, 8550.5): 0.86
